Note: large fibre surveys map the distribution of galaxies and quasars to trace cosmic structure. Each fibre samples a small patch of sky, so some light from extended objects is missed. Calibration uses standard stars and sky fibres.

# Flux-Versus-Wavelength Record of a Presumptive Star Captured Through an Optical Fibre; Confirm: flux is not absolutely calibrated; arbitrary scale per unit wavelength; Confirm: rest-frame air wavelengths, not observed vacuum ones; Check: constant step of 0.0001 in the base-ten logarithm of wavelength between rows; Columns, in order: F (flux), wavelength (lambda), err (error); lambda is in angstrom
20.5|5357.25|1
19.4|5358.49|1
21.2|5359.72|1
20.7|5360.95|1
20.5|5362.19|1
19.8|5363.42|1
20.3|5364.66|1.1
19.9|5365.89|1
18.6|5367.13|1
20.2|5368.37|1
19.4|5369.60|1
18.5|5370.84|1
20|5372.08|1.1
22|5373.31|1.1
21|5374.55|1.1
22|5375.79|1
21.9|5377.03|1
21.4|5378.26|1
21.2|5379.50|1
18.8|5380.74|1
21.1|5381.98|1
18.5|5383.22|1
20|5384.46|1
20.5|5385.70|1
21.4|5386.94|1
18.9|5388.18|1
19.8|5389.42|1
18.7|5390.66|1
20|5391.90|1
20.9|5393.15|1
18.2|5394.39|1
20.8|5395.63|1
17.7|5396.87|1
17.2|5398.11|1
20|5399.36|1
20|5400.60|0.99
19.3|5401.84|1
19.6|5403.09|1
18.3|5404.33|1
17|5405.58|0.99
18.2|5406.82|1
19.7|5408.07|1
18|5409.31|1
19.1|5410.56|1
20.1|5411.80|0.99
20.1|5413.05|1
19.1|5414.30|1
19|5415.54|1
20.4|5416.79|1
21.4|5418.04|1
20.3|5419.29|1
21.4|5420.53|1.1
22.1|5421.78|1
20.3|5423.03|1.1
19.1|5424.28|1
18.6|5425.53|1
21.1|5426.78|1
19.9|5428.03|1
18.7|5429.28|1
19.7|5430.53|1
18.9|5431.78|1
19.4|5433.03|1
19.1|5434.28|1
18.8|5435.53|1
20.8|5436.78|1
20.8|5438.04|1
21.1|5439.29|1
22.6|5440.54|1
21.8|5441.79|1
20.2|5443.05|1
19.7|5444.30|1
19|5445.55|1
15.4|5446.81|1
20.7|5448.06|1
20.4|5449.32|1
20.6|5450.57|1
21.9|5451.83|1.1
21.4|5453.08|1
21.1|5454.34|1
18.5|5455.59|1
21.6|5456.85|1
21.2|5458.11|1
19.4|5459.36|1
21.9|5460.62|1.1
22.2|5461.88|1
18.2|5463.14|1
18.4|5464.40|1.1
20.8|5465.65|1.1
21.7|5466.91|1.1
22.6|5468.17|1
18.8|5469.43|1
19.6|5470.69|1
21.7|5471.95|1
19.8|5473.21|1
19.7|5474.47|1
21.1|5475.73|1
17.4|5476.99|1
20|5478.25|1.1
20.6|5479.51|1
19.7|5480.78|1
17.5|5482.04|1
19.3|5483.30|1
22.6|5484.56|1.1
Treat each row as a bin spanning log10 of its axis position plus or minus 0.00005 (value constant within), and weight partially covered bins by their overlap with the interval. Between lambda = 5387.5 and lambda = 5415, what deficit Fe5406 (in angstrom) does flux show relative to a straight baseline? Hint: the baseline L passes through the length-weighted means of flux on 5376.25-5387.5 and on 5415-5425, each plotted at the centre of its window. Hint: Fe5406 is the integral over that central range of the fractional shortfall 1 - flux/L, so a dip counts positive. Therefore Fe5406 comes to 1.9 angstrom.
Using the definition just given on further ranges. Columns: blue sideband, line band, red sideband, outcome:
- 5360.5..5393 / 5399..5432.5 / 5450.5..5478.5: 1.1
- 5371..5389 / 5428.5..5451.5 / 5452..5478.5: 0.6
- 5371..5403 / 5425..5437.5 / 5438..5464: 0.5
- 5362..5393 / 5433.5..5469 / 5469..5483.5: -1.2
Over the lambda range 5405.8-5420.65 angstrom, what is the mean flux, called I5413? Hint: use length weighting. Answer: 19.6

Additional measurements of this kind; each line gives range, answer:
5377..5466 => 19.9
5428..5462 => 20.2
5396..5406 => 18.7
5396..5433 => 19.5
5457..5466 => 20.4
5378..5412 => 19.4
